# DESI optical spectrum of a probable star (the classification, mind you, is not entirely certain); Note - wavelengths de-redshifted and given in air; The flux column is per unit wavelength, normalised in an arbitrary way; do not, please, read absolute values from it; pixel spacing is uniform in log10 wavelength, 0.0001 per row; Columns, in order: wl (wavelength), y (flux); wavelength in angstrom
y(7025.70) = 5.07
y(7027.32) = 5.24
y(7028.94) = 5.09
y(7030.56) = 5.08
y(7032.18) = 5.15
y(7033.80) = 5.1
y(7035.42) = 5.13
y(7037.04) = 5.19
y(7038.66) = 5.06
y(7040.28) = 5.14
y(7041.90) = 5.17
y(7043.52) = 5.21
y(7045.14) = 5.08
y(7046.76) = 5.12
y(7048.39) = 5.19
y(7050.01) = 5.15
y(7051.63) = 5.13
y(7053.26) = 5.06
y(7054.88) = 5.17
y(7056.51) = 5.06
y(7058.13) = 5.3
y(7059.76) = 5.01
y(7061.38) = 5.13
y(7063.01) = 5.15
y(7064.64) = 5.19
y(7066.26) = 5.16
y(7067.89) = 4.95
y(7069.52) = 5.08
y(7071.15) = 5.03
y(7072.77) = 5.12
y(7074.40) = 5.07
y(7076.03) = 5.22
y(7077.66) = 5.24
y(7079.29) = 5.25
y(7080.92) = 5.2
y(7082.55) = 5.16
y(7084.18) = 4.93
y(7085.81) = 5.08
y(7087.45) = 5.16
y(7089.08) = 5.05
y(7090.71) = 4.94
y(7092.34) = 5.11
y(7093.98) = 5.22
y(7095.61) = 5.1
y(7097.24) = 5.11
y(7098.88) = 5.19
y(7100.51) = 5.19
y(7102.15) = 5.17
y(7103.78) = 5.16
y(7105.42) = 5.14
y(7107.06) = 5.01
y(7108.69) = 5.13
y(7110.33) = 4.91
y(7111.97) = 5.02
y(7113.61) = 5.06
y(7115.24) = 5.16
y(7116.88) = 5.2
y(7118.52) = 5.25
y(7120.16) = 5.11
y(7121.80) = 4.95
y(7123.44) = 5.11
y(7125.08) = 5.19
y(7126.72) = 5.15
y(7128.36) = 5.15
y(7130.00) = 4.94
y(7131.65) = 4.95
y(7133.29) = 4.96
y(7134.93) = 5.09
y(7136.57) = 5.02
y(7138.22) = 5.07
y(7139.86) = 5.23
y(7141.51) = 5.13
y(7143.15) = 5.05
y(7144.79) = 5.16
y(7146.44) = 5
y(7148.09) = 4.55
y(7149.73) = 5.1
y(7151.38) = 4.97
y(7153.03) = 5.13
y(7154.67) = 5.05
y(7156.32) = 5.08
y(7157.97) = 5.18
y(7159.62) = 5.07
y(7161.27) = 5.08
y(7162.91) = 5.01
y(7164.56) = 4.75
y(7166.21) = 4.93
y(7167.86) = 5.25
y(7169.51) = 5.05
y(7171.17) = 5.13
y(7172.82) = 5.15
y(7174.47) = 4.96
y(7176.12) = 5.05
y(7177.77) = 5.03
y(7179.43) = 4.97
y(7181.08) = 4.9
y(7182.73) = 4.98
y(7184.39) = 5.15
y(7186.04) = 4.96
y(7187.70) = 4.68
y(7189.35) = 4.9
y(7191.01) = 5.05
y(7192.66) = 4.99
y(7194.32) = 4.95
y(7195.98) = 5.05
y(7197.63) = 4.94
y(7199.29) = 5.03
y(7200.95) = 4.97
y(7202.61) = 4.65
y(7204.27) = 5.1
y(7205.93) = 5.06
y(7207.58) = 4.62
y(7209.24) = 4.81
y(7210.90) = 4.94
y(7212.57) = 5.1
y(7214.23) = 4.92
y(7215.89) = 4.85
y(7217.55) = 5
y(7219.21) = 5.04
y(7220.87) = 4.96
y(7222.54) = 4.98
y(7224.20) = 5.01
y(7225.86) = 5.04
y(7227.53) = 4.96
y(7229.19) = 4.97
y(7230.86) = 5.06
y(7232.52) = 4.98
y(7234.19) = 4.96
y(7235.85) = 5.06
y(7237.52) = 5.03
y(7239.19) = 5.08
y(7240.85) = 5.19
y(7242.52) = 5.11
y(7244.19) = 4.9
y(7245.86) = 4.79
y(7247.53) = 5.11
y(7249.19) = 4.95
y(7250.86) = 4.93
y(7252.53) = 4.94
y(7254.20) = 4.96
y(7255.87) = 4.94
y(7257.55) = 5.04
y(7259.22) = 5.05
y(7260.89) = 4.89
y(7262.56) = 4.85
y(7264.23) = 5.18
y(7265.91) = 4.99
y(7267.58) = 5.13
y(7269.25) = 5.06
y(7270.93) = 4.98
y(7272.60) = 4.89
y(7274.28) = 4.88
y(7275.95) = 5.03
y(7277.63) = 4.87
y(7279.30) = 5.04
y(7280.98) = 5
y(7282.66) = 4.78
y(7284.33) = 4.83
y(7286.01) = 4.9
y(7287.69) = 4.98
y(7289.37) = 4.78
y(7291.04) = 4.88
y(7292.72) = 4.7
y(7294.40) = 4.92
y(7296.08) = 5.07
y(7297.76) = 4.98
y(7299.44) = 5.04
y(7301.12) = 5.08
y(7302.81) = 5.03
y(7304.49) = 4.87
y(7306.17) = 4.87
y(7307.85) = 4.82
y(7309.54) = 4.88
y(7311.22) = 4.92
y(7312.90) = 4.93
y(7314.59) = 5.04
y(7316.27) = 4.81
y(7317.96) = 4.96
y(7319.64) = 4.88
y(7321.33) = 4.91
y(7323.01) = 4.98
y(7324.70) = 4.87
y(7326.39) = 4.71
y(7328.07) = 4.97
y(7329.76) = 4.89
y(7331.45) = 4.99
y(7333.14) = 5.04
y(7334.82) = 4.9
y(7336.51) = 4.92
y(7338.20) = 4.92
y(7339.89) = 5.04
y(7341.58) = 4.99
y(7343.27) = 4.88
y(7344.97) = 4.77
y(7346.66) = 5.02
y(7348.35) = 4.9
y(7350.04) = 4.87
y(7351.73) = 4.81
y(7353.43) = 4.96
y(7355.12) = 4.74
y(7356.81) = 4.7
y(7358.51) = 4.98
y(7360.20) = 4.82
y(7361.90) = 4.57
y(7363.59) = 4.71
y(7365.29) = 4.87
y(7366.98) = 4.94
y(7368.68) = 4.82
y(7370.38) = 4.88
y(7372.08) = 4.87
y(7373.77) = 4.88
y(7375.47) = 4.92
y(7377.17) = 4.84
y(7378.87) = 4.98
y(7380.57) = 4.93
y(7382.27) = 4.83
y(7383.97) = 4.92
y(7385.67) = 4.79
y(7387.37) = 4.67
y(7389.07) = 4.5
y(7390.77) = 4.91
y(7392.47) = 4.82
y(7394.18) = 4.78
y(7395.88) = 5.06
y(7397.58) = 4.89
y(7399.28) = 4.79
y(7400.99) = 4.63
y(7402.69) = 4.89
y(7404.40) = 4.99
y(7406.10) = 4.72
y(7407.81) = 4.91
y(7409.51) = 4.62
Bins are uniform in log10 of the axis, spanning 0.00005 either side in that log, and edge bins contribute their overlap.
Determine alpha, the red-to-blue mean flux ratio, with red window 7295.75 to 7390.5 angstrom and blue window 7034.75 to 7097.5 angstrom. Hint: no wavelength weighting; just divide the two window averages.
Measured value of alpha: 0.95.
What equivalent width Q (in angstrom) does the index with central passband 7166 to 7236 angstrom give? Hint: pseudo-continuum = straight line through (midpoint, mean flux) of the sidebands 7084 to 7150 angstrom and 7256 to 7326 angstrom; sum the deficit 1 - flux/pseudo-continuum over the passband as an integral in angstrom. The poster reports 0.4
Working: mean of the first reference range 5.08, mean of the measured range 4.98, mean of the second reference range 4.94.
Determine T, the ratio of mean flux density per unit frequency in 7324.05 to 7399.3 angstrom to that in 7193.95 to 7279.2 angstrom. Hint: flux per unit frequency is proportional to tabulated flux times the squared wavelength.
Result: 1.0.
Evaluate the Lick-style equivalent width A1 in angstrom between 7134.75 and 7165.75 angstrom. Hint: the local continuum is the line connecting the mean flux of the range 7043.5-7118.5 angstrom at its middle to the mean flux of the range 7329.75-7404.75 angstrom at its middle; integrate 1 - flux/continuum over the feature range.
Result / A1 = 0.1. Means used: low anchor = 5.12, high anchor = 4.86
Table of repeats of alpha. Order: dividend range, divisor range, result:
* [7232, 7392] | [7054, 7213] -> 0.97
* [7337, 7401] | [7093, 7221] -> 0.96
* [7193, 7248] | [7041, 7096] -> 0.97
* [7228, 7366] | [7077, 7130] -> 0.96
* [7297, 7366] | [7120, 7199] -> 0.97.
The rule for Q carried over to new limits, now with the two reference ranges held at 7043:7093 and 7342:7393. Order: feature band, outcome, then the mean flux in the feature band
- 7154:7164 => -0.1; 5.07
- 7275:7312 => -0.1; 4.92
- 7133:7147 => -0.1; 5.09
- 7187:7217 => 0.4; 4.92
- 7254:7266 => -0.1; 4.99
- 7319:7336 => -0.1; 4.92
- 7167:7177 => -0.2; 5.1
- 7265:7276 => -0.1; 4.99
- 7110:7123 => 0.0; 5.09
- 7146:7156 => 0.1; 4.97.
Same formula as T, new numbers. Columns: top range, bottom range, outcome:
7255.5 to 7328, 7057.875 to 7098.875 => 1.02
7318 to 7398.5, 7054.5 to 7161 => 1.02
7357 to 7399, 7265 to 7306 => 1.00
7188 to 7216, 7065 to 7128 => 0.99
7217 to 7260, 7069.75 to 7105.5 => 1.02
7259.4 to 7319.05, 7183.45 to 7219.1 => 1.02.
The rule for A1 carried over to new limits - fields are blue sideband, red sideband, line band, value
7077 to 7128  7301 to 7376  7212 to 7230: 0.1 angstrom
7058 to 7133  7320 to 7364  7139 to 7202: 0.3 angstrom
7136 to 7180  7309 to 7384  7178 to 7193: 0.2 angstrom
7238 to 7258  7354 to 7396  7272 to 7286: 0.1 angstrom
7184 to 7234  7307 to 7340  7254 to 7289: -0.2 angstrom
